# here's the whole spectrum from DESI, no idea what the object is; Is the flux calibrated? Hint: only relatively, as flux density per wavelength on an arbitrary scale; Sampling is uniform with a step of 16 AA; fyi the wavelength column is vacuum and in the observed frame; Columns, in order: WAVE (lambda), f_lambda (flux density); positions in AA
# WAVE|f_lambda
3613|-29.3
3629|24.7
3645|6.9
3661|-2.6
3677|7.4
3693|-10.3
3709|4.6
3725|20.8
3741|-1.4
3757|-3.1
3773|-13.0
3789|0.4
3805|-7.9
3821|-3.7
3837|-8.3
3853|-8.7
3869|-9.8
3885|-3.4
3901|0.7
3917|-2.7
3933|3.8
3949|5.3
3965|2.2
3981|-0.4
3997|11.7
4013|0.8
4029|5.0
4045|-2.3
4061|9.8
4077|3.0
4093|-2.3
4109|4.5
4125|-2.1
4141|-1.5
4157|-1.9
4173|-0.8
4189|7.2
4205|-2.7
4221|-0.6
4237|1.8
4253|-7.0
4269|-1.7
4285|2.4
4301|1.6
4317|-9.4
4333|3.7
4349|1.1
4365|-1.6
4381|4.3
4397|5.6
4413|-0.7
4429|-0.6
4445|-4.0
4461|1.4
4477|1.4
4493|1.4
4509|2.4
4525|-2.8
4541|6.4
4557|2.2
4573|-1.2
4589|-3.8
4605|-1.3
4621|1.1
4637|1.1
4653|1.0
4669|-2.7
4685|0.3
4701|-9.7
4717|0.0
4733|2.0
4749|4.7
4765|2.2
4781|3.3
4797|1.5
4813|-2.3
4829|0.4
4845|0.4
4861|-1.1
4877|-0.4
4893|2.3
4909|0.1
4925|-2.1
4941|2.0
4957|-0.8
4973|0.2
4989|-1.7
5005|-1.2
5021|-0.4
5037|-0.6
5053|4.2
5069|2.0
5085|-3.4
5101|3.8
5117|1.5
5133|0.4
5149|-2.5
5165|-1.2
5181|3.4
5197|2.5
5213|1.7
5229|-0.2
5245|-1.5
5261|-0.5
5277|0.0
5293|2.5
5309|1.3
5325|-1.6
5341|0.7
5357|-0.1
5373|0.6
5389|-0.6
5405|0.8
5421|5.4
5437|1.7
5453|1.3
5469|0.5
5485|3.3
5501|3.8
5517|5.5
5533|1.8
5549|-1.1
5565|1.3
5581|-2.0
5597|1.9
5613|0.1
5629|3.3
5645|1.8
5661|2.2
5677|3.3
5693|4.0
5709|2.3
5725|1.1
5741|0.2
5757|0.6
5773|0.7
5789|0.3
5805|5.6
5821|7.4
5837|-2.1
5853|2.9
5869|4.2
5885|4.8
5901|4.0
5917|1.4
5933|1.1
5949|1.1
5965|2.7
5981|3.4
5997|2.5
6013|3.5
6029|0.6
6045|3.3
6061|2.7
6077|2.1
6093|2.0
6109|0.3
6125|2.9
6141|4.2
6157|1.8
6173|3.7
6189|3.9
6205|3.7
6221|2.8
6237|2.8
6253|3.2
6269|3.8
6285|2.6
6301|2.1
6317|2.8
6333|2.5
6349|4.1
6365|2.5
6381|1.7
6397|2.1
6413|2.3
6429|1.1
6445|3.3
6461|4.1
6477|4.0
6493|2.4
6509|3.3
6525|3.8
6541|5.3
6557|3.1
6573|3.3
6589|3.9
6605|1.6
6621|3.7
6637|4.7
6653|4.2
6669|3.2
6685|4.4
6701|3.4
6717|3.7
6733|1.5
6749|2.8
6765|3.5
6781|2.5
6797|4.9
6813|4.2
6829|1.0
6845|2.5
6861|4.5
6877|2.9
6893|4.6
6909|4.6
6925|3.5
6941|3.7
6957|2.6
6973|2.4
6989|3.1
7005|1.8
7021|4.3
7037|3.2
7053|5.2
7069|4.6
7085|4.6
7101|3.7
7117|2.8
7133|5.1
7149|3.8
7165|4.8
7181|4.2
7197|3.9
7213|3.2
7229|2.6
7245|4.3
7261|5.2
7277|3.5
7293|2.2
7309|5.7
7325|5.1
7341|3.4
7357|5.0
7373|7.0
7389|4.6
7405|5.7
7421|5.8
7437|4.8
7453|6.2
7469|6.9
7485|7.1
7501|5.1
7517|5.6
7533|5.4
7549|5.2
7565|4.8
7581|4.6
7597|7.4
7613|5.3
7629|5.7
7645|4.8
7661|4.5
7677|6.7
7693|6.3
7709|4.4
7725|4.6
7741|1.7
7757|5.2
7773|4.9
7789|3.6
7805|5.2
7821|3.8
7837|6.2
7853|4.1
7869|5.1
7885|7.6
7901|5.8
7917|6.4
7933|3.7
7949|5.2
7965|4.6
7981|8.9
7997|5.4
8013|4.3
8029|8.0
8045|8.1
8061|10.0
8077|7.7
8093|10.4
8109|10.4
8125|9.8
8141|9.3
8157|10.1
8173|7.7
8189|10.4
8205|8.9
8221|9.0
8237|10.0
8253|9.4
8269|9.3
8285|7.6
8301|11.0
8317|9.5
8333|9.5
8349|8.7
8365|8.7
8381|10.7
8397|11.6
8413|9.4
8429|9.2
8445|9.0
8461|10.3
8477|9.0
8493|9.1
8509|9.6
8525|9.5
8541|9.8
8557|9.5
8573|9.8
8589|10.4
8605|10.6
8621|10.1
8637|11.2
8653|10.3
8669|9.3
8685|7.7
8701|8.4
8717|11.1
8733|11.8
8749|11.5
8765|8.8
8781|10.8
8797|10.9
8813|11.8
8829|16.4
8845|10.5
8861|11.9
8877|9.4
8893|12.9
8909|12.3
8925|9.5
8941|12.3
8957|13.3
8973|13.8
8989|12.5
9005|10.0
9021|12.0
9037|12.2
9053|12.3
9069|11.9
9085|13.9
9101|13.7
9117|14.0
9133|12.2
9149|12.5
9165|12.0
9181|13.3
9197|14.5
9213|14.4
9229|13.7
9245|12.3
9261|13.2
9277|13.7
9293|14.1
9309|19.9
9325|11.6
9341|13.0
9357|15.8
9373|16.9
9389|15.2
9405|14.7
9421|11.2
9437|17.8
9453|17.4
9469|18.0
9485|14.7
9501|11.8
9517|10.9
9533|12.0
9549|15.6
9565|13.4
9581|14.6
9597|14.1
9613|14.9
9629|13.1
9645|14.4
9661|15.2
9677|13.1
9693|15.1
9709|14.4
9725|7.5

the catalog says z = 1.02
